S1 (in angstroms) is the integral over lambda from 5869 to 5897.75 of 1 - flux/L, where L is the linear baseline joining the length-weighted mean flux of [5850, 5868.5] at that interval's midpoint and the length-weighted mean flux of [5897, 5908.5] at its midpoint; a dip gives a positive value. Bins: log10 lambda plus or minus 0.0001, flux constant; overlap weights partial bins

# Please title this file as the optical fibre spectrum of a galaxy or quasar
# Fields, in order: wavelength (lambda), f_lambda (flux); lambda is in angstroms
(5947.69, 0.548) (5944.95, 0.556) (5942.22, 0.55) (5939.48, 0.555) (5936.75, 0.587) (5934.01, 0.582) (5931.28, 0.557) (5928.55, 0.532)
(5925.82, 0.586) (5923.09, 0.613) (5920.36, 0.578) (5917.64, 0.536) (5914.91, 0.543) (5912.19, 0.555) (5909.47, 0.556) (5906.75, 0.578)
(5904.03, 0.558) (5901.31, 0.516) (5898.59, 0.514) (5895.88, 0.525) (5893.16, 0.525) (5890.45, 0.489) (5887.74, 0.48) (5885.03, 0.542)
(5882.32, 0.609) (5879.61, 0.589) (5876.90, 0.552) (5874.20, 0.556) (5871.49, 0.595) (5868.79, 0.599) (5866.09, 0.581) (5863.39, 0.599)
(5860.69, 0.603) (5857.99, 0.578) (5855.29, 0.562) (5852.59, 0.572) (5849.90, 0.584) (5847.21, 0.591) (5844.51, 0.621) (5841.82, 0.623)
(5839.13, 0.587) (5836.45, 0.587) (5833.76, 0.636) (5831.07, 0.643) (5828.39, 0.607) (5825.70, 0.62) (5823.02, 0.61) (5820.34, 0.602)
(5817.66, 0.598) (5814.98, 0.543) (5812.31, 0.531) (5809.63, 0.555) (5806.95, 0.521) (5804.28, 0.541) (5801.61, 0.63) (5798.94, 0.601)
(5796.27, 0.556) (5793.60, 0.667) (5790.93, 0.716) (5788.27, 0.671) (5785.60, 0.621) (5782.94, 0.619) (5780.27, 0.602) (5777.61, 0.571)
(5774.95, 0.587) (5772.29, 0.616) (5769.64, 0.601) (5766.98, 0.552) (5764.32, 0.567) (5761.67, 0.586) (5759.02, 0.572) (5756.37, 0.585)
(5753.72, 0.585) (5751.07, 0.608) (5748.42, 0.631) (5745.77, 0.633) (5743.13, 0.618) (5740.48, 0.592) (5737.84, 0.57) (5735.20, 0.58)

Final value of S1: 0.7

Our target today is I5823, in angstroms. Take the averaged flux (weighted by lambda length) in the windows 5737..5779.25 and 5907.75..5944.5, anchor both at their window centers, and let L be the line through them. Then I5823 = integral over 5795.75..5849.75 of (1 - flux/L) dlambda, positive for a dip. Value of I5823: -0.9 angstroms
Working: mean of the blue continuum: 0.592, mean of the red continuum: 0.564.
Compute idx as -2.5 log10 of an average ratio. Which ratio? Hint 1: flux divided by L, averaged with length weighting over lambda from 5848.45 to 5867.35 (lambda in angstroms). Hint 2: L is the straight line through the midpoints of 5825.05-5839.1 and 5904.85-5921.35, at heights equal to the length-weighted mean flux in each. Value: 0.03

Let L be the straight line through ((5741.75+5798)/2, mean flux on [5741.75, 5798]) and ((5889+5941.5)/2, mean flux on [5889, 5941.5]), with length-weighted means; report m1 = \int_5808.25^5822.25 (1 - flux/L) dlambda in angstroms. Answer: 0.5 angstroms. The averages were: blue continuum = 0.608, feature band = 0.567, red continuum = 0.552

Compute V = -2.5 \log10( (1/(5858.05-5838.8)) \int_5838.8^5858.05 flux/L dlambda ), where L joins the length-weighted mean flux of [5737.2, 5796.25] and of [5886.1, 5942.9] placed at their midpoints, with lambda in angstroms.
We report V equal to -0.03 mag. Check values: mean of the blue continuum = 0.607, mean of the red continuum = 0.548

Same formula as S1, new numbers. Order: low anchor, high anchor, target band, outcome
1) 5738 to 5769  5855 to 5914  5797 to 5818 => 0.5 angstroms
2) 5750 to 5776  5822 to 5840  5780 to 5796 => -1.3 angstroms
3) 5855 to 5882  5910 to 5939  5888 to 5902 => 1.6 angstroms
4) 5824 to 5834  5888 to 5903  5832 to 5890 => -1.2 angstroms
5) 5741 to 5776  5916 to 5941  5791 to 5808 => -0.2 angstroms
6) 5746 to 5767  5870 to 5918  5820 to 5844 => -2.0 angstroms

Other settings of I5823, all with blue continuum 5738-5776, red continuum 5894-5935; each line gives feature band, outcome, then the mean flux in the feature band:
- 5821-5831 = -0.67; 0.616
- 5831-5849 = -1.13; 0.61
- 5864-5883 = -0.59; 0.583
